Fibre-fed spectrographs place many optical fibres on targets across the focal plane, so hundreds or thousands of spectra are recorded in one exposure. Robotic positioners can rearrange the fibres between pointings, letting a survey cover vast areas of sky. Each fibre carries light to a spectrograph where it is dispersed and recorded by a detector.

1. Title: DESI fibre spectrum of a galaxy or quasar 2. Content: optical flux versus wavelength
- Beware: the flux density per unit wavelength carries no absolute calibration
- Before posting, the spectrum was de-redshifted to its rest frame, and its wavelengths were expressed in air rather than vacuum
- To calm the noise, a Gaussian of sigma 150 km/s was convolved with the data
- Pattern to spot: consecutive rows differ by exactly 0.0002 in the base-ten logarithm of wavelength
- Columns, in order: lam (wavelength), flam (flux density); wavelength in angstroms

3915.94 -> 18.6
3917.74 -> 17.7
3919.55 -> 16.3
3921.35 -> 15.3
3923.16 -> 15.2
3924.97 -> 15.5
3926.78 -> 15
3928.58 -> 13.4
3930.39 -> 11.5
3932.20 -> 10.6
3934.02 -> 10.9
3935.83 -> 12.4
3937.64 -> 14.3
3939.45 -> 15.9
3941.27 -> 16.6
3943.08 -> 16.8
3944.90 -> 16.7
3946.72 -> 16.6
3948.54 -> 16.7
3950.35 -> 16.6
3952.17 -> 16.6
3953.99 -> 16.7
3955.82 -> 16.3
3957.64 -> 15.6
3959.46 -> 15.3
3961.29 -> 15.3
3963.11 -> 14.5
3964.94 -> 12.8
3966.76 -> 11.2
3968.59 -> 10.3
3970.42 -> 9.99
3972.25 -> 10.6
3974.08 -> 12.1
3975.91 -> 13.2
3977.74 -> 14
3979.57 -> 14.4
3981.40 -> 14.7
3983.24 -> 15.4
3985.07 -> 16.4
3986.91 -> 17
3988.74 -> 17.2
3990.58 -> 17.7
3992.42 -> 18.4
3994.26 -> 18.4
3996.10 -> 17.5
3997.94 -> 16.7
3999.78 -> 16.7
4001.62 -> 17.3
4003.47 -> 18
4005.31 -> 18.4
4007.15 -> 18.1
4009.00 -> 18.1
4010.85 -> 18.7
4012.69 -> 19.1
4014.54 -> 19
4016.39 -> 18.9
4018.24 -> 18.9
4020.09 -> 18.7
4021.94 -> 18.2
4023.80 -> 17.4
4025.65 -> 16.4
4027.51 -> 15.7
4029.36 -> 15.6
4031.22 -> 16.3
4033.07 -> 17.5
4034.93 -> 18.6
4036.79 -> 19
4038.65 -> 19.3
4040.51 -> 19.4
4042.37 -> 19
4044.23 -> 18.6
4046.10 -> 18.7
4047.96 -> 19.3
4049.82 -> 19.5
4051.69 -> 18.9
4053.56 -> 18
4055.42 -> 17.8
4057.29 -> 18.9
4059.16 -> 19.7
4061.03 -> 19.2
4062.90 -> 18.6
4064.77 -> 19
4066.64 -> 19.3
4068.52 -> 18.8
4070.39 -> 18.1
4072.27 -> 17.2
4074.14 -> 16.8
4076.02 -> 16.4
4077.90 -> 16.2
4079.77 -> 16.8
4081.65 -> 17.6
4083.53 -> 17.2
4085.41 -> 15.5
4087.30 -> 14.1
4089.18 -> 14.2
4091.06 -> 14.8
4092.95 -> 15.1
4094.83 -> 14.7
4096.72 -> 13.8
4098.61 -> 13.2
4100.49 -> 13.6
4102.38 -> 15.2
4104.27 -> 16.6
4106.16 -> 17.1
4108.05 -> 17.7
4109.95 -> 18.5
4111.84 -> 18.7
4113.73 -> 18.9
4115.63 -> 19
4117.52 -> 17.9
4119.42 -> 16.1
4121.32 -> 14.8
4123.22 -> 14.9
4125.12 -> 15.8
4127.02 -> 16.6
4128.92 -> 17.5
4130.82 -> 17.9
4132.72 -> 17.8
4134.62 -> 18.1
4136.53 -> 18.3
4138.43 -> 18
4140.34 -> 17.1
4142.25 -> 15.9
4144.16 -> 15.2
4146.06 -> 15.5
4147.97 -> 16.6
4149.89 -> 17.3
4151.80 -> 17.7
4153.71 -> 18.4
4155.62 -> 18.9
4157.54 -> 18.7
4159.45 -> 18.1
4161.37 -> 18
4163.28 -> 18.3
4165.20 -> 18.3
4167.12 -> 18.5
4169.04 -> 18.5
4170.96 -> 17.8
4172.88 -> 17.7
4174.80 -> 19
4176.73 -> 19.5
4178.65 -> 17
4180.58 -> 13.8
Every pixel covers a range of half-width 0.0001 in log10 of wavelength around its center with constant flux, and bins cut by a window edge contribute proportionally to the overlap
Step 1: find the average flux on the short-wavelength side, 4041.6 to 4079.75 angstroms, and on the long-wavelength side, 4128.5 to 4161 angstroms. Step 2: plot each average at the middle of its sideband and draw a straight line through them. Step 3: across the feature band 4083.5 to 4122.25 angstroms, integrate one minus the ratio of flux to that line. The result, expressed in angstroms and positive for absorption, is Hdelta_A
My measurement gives 4.11 angstroms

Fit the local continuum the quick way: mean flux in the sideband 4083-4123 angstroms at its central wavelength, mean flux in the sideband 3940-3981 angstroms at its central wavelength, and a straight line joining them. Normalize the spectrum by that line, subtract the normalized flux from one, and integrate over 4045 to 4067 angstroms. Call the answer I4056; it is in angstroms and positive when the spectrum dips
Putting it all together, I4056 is -4.8 angstroms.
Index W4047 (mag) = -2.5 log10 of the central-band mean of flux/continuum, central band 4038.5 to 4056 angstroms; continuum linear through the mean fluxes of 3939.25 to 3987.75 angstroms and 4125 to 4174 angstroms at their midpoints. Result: -0.18 mag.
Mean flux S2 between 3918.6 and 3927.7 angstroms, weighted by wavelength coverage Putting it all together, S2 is 15.5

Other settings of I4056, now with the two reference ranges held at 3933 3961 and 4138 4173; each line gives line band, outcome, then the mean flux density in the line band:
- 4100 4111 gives 0.34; 16.6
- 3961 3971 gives 2.23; 12.2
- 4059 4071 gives -1.59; 18.9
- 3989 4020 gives -3.81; 18.1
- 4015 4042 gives -2.53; 17.9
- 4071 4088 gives 0.37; 16.5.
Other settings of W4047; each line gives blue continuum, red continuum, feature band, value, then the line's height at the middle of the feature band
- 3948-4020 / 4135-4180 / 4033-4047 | -0.14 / 16.6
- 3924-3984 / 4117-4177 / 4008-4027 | -0.20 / 15.3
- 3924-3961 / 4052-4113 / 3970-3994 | 0.05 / 15.5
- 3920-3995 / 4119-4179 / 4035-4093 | -0.10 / 16.2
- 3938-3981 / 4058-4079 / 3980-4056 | -0.09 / 16.5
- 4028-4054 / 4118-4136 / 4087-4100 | 0.21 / 17.3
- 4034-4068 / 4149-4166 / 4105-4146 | 0.08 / 18.4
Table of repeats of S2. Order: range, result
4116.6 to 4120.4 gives 17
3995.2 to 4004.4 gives 17.2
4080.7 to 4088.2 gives 16.1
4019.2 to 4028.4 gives 17.3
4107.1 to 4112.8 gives 18.3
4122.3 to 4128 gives 15.8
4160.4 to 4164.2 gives 18.2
